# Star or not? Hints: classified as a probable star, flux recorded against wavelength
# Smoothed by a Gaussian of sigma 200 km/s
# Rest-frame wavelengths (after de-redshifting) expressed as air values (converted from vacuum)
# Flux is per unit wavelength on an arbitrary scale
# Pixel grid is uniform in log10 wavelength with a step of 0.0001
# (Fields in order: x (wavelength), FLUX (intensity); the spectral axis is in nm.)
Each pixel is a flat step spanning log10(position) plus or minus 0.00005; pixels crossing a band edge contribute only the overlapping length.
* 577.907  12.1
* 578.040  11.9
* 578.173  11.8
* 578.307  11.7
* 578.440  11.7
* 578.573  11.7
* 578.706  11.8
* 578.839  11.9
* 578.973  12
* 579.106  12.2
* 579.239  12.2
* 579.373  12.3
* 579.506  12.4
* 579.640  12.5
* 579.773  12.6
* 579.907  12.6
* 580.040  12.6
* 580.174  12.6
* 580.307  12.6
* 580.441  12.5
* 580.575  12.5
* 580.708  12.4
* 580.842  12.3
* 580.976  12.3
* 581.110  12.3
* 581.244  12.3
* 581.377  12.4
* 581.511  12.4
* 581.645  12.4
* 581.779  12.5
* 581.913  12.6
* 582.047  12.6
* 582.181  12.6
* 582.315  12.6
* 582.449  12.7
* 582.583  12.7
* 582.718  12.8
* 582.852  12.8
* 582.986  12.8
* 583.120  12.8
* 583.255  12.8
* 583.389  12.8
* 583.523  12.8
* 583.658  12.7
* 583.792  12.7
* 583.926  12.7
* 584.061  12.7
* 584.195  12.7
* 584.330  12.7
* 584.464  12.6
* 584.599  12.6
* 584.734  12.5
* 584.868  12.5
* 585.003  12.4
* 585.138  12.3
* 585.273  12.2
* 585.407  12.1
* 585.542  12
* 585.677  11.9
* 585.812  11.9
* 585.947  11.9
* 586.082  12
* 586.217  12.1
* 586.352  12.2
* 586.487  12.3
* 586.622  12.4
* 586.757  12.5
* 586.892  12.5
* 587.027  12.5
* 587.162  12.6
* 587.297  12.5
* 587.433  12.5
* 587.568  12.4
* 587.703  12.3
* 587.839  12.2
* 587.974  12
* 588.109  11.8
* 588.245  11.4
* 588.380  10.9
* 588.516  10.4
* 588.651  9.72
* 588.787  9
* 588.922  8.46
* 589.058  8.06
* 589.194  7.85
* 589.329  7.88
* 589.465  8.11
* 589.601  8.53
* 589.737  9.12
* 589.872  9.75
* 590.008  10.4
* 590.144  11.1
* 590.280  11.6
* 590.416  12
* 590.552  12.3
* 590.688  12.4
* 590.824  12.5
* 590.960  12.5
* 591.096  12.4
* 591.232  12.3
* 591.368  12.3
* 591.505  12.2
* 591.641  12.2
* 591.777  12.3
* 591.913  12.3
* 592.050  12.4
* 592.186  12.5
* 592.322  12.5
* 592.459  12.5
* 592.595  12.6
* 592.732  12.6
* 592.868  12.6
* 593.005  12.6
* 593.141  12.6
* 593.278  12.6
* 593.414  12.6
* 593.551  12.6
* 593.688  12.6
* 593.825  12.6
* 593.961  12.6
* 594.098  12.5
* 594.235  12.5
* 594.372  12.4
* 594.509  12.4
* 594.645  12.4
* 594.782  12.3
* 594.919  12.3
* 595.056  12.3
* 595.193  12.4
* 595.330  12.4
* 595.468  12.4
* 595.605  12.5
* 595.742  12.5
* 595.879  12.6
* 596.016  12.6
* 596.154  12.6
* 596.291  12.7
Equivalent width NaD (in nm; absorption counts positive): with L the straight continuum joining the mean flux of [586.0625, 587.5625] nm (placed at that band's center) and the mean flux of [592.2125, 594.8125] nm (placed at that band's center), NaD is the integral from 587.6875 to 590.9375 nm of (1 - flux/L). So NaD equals 0.53 nm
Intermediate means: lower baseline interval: 12.4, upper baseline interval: 12.5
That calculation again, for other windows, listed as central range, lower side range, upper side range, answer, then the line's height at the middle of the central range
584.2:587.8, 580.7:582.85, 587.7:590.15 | -0.46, 10.9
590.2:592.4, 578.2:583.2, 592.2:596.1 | 0.03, 12.5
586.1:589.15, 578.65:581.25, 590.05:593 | 0.21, 12.3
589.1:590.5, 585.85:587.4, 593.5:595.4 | 0.31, 12.4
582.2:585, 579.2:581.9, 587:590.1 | -0.25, 11.7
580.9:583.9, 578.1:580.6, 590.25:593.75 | -0.09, 12.3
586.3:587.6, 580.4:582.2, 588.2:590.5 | -0.24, 10.5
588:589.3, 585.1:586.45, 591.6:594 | 0.27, 12.2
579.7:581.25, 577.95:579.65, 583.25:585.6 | -0.04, 12.2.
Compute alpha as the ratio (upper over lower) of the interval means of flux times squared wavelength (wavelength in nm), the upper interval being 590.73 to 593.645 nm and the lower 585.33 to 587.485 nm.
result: 1.0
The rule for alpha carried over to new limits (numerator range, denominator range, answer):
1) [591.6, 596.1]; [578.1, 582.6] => 1.06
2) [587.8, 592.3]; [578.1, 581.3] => 0.93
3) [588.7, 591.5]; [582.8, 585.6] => 0.85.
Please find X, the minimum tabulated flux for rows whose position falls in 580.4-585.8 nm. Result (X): 11.9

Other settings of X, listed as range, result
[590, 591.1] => 10.4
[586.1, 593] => 7.85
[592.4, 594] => 12.5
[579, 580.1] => 12.2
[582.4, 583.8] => 12.7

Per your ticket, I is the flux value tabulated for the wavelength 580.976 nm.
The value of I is 12.3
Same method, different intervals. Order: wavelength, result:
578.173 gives 11.8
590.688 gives 12.4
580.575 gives 12.5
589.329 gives 7.88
